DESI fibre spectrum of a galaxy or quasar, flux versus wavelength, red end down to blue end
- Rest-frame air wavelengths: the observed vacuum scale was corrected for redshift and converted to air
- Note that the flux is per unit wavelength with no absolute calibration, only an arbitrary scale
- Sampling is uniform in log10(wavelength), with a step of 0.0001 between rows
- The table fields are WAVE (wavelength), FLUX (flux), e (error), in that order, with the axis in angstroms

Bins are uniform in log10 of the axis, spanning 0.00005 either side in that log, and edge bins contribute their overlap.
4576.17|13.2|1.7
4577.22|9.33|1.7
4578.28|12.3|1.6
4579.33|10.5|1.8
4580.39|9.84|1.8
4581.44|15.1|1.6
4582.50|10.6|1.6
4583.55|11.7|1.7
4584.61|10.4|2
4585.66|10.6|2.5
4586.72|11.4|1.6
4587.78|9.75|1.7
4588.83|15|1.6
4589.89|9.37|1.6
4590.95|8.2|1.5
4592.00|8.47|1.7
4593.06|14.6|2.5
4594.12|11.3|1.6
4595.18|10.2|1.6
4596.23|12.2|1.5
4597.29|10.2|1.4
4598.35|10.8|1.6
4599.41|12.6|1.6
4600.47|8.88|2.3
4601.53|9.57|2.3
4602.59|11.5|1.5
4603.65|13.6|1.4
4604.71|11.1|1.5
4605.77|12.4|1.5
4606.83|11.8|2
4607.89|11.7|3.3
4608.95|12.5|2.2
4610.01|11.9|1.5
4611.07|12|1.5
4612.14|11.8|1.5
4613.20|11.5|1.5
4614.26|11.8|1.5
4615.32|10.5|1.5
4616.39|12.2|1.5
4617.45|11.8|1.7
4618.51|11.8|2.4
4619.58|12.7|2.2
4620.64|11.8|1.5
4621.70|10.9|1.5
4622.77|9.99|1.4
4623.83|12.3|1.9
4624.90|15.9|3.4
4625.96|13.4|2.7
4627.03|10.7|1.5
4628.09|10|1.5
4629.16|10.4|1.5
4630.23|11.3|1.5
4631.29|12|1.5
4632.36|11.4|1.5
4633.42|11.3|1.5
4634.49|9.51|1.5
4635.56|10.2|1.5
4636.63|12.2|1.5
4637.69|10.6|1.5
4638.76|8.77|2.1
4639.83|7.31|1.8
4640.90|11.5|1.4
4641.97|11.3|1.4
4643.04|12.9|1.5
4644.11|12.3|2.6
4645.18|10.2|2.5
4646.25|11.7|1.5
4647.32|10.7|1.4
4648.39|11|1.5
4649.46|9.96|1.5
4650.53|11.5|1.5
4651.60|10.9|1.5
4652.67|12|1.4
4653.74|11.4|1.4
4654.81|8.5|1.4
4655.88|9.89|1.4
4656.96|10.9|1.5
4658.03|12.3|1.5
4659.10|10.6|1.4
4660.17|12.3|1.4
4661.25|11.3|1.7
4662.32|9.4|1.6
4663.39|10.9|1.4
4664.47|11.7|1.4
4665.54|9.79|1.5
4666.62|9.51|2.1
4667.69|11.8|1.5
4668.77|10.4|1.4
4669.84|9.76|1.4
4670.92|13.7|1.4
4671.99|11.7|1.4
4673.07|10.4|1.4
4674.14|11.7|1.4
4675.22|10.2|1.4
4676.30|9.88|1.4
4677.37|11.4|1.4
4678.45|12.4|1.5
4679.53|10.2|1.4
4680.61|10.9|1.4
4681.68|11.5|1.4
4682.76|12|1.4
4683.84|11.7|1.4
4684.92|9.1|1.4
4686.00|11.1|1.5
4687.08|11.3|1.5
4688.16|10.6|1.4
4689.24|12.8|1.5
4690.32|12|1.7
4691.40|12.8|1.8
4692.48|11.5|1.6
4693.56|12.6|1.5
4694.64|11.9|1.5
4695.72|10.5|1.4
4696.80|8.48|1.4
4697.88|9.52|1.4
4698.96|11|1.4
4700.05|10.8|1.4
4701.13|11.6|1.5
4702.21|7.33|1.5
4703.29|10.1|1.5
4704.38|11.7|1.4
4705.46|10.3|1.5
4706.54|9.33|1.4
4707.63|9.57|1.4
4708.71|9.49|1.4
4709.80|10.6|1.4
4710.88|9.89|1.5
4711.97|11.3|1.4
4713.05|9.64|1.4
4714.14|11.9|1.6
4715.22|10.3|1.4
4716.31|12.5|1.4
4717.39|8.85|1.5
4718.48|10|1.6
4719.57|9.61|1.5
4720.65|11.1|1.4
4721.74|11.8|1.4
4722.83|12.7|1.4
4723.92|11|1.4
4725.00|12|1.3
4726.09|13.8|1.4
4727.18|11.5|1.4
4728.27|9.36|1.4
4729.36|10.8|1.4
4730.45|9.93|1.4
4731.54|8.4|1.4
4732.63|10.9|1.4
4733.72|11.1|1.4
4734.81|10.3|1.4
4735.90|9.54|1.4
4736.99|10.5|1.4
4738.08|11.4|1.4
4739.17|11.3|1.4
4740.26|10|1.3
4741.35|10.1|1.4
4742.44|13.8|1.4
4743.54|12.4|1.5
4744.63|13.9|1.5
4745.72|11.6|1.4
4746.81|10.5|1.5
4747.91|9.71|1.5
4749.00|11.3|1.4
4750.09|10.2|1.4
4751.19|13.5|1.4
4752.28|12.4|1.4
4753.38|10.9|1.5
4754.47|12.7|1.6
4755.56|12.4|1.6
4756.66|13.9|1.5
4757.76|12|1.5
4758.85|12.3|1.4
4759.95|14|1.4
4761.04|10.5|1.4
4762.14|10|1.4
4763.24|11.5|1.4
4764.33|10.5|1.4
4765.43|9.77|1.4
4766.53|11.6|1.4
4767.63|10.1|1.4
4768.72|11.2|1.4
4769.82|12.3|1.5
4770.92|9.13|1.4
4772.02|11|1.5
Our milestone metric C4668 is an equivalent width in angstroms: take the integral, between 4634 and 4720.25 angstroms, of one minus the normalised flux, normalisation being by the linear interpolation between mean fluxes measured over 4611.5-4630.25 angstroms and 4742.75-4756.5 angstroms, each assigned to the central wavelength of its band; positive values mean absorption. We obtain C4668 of 7.4 angstroms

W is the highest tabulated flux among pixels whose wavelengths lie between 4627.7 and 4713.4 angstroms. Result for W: 13.7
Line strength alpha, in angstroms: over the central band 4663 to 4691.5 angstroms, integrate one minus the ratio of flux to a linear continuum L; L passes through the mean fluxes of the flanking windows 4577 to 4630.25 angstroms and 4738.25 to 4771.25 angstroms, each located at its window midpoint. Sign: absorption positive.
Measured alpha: 0.9 angstroms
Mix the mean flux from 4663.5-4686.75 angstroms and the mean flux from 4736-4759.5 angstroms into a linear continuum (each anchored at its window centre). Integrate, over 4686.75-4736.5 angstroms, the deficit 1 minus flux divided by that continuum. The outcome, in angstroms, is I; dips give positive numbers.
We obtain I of 2.7 angstroms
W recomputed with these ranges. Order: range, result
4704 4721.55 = 12.5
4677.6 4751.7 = 13.9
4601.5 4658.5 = 15.9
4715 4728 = 13.8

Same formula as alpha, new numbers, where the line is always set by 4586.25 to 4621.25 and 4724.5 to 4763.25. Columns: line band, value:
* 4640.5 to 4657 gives 0.54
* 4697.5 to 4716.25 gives 1.78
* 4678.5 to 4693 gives 0.03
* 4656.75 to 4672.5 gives 0.47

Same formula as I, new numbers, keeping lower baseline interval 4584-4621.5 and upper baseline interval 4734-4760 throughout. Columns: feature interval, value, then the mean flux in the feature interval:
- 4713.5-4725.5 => 0.6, 11.1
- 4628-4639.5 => 0.8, 10.7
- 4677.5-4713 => 2.3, 10.8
